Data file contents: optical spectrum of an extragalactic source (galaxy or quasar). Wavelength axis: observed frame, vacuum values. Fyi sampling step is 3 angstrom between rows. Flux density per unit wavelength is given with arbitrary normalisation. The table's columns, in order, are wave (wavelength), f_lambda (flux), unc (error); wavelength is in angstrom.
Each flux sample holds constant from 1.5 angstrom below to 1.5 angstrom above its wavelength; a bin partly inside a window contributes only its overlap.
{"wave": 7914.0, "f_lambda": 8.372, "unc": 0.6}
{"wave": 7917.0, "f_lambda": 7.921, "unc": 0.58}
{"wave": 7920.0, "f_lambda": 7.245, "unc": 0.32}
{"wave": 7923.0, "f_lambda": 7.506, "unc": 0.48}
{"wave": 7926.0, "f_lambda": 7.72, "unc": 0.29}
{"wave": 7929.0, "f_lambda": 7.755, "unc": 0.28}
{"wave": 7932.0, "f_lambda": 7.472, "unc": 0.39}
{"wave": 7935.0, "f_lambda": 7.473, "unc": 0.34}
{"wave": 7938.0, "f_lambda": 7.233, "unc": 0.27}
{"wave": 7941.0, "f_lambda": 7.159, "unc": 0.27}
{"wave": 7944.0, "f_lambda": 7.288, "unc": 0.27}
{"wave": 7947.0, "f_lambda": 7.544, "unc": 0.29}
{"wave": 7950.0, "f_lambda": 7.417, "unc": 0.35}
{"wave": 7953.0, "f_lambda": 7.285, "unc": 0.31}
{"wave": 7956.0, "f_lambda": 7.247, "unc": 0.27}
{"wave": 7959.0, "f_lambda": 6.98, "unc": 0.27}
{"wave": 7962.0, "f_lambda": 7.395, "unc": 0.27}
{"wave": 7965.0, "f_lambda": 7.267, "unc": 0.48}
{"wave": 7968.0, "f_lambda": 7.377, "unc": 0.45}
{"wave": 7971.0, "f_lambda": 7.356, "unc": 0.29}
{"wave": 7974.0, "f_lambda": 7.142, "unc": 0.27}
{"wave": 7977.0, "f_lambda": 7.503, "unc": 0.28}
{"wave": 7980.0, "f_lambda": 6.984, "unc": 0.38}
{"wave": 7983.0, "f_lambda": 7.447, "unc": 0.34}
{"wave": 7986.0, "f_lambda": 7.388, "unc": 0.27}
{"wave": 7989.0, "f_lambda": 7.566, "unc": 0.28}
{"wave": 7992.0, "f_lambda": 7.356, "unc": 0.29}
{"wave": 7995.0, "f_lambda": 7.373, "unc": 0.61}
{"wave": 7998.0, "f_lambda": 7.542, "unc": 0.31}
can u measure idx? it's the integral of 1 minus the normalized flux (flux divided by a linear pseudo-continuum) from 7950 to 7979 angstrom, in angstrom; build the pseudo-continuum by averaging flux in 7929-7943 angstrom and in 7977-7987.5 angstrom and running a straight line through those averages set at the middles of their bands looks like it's 0.2 angstrom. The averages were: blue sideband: 7.38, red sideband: 7.31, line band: 7.29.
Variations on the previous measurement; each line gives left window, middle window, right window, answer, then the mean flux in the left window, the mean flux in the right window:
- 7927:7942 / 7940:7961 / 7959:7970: 0.2 angstrom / 7.44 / 7.3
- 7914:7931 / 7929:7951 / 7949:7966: 0.2 angstrom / 7.69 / 7.26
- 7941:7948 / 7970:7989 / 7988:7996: 0.2 angstrom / 7.35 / 7.43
